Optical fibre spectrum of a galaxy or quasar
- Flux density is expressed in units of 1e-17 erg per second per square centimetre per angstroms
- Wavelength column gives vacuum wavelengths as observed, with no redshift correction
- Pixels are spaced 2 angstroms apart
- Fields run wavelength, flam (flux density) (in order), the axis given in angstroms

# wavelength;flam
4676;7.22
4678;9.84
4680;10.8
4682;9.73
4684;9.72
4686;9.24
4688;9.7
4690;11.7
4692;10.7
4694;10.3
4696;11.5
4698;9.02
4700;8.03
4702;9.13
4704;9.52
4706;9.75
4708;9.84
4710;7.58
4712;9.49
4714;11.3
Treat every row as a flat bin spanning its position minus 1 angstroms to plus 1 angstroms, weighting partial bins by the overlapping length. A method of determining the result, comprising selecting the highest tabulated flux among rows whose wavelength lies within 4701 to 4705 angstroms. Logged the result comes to 9.52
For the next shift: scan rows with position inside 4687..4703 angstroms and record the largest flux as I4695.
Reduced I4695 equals 11.7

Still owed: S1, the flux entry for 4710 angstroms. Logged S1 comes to 7.58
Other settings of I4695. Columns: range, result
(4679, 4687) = 10.8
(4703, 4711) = 9.84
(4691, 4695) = 10.7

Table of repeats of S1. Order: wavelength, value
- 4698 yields 9.02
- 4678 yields 9.84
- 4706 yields 9.75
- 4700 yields 8.03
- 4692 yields 10.7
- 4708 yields 9.84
